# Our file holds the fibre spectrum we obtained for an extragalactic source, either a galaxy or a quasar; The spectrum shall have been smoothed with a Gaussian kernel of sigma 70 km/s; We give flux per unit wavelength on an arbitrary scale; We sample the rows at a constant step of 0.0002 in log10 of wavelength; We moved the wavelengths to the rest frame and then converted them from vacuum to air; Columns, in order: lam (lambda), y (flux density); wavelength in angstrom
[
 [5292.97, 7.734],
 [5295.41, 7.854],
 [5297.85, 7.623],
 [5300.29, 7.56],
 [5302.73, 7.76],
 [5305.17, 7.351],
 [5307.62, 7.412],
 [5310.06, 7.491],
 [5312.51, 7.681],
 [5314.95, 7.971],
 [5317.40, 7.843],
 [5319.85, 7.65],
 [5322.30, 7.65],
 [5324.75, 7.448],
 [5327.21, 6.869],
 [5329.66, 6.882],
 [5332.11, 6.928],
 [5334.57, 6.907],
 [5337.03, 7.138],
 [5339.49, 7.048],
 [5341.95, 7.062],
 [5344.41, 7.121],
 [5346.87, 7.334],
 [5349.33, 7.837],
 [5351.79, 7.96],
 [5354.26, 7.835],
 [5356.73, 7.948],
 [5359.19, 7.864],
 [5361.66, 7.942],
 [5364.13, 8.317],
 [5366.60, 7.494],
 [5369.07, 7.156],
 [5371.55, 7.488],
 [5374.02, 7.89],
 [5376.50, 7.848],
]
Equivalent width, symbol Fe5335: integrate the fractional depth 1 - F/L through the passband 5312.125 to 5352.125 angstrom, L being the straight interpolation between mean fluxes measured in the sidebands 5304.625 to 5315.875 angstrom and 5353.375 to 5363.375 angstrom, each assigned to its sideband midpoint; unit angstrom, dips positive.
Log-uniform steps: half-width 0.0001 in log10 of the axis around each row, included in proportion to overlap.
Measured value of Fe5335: 2.0 angstrom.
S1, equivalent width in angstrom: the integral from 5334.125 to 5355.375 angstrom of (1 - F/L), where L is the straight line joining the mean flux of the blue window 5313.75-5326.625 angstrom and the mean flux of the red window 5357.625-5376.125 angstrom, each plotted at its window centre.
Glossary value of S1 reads 0.9 angstrom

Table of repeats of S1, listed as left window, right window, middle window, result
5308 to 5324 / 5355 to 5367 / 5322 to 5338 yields 1.4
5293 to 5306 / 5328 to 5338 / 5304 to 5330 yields -0.8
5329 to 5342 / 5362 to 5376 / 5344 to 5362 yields -1.0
